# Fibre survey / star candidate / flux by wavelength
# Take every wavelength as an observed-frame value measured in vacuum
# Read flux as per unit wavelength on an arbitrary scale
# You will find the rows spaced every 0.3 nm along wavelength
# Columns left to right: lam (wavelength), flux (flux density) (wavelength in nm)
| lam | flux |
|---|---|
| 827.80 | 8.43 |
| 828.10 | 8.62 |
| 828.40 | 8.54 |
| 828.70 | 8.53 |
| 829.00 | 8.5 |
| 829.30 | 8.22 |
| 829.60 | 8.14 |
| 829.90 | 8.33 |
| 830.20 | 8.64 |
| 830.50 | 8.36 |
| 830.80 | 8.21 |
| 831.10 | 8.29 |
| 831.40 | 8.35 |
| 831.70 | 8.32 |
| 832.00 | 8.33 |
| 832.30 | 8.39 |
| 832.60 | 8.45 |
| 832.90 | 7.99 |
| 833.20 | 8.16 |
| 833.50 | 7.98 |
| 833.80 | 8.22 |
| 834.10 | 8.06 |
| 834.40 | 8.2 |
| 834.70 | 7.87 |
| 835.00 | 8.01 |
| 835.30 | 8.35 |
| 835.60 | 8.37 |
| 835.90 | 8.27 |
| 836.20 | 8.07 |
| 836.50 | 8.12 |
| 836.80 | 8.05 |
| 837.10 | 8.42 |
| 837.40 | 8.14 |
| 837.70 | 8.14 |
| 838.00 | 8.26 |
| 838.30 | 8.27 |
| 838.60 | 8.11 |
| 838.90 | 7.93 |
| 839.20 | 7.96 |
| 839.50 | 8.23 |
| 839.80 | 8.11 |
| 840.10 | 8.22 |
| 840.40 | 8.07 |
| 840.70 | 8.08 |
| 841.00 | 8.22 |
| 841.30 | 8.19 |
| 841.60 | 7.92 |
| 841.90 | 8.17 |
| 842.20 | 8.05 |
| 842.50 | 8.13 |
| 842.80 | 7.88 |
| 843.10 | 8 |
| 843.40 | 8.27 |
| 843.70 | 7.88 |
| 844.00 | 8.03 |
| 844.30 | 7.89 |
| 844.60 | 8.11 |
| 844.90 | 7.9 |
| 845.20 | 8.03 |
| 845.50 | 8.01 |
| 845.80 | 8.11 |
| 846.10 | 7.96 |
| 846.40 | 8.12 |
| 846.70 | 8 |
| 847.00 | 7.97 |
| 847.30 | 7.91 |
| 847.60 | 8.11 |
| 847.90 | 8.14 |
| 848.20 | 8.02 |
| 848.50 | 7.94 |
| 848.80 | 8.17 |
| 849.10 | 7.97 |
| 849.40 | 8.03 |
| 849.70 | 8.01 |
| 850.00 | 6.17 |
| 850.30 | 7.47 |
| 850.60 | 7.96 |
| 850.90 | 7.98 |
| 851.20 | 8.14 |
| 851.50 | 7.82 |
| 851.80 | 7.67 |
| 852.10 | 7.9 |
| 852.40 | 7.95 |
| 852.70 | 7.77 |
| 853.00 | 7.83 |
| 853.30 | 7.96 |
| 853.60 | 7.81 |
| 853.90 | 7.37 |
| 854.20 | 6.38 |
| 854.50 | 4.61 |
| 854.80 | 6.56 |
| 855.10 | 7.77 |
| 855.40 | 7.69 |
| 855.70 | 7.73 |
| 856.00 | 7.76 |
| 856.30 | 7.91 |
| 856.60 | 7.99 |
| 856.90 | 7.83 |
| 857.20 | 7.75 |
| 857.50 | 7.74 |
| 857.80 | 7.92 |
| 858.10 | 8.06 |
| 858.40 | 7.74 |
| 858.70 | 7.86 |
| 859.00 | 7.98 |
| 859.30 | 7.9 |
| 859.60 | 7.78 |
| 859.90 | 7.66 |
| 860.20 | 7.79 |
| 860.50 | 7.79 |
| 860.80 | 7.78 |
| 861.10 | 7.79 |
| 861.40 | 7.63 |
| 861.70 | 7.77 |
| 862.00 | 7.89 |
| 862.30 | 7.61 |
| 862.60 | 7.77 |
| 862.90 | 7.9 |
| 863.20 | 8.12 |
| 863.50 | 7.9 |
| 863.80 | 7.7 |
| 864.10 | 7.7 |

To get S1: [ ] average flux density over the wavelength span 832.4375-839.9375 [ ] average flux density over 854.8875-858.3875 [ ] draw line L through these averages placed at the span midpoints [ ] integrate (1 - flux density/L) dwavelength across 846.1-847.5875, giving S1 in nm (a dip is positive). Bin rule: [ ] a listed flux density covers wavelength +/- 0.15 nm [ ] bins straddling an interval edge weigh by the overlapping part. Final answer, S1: -0.01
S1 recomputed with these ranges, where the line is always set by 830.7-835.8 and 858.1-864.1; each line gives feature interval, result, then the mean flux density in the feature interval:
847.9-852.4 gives 0.084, 7.82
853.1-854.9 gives 0.250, 6.82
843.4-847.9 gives 0.009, 8.02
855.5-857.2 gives 0.010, 7.83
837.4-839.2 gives 0.002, 8.13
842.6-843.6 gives 0.003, 8.05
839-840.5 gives 0.001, 8.11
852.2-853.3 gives 0.009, 7.87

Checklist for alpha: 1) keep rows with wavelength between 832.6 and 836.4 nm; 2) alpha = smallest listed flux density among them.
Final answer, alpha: 7.87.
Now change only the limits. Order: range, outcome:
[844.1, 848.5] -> 7.89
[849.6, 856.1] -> 4.61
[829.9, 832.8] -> 8.21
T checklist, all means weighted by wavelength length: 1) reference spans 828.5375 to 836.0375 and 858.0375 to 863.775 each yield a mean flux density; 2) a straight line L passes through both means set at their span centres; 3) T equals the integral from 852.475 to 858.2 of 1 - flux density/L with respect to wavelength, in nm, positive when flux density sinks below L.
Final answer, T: 0.296 nm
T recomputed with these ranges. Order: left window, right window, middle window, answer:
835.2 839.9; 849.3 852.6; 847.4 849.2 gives -0.05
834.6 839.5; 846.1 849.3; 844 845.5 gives 0.01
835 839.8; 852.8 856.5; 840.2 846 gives -0.12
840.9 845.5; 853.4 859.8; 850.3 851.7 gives -0.03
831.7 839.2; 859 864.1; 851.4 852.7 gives 0.02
